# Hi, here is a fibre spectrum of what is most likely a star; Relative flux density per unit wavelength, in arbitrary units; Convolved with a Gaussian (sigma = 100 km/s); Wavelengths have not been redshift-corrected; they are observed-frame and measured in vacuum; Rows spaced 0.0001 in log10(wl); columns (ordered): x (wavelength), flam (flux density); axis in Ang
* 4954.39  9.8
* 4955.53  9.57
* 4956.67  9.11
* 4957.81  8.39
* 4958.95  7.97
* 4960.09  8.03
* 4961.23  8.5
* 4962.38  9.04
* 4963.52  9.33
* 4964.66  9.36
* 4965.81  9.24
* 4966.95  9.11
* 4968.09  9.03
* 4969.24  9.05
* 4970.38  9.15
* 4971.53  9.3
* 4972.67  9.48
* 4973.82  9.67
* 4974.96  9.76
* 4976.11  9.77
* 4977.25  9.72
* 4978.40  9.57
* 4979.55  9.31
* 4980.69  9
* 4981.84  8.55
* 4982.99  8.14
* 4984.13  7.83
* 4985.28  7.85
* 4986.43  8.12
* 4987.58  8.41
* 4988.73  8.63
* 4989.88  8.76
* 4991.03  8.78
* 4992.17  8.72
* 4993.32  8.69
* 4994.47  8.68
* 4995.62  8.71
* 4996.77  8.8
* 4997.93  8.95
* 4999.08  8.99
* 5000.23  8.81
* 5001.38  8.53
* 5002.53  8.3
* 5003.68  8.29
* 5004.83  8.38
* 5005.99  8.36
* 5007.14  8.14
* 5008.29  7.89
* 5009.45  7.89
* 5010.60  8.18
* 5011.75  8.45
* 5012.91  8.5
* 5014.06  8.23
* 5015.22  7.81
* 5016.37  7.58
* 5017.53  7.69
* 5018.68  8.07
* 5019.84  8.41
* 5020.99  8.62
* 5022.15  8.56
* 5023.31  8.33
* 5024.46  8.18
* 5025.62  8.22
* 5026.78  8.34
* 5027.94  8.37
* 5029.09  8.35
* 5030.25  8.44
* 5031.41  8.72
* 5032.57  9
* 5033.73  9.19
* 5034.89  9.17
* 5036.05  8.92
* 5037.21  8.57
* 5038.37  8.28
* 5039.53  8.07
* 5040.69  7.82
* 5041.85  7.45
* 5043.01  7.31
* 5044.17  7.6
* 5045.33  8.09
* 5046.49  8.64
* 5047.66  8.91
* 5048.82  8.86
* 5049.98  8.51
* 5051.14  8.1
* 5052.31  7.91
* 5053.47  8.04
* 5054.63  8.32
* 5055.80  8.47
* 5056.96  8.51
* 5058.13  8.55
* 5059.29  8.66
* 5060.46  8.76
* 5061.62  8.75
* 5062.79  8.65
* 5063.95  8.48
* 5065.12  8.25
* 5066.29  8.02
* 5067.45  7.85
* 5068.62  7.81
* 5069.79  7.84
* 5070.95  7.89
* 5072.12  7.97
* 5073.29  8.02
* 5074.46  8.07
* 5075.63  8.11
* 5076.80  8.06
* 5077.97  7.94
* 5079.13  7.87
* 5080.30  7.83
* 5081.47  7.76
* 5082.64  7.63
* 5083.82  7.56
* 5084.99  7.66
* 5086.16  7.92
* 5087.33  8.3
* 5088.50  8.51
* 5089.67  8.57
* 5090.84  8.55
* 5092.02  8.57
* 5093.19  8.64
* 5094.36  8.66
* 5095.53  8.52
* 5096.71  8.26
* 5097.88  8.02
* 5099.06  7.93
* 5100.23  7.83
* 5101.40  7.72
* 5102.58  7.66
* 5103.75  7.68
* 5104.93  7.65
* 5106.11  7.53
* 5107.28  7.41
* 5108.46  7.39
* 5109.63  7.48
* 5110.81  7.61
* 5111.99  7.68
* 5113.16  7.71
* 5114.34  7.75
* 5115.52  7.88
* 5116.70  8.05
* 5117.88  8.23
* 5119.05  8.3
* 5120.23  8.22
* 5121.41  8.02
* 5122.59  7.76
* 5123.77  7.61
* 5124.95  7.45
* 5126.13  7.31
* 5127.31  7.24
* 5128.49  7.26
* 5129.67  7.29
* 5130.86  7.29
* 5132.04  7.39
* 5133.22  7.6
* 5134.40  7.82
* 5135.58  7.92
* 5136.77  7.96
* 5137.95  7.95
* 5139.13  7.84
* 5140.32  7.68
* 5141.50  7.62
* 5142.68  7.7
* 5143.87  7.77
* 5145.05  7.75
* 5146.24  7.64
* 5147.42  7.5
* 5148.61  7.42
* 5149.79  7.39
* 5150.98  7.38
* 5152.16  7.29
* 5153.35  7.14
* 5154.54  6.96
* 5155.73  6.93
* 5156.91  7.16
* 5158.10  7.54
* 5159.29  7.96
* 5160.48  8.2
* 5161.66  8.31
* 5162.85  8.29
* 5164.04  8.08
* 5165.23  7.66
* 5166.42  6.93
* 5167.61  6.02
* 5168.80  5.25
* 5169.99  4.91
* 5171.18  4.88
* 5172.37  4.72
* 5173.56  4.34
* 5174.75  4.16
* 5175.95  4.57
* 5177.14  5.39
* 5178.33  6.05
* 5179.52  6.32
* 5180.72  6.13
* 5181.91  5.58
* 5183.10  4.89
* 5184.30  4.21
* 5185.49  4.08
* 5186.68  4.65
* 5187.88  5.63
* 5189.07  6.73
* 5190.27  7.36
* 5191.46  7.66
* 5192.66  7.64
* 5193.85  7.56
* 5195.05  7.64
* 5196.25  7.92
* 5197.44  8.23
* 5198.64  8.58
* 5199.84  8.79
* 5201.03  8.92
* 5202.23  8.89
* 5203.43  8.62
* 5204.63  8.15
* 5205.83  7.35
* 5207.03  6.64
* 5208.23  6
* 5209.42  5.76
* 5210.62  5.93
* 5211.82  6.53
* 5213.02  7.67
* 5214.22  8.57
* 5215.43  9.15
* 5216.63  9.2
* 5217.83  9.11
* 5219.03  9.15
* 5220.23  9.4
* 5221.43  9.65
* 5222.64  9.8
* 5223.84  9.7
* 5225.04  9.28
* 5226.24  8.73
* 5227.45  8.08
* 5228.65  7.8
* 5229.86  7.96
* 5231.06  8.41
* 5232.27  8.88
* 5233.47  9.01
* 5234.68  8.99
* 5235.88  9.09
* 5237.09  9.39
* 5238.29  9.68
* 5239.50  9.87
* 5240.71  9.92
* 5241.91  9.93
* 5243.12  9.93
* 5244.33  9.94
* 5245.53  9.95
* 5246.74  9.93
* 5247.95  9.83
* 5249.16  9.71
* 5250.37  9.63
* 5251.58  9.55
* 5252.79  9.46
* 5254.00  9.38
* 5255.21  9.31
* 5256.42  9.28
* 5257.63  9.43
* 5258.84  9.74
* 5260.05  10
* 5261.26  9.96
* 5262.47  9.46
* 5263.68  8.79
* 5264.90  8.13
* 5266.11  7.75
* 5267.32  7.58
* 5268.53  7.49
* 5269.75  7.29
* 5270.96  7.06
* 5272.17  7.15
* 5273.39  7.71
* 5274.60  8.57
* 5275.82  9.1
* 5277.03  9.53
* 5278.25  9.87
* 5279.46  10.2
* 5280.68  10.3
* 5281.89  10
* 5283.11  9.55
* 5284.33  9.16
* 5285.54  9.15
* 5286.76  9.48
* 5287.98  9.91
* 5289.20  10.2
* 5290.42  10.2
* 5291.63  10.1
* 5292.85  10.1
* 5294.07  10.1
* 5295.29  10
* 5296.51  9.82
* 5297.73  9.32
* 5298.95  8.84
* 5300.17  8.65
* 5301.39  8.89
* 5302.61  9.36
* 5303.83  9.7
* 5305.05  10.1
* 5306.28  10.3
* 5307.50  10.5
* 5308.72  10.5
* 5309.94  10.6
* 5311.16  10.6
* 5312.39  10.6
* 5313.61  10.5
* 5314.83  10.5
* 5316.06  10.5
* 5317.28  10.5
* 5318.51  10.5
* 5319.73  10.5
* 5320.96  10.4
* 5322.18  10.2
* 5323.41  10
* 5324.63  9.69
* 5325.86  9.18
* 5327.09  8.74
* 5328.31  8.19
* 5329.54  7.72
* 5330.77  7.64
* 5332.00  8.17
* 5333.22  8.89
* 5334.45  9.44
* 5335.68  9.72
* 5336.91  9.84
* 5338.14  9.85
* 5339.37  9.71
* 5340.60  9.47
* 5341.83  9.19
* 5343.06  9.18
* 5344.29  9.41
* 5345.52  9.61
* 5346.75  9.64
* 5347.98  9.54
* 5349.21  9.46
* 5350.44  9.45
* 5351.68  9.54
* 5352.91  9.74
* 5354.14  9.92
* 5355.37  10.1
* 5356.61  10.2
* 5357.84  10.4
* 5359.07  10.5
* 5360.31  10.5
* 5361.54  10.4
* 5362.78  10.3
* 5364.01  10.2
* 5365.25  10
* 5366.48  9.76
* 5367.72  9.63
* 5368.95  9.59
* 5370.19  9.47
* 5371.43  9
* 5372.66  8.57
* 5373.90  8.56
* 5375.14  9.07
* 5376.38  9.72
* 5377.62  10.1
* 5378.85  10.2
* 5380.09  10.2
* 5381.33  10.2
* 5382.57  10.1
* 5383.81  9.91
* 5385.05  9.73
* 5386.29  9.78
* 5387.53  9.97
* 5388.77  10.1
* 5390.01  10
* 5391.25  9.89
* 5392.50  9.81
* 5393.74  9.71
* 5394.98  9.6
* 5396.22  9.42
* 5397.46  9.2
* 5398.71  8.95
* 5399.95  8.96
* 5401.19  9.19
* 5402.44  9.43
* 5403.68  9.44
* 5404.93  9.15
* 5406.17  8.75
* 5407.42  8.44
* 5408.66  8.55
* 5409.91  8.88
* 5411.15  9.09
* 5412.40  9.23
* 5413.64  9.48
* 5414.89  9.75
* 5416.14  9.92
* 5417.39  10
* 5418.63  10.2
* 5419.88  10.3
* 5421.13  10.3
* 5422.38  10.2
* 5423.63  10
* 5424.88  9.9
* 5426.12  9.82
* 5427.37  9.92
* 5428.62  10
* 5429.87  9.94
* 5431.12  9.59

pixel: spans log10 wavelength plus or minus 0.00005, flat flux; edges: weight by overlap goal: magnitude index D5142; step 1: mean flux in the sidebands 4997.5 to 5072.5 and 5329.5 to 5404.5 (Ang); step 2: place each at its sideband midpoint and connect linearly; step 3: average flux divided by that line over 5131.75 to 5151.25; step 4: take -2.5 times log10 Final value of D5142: 0.14 mag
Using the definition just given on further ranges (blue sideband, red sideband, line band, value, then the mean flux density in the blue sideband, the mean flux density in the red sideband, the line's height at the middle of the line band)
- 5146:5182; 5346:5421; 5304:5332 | -0.13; 6.59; 9.65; 8.74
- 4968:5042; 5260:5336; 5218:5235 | 0.03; 8.58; 9.4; 9.2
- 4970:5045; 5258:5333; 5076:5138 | 0.13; 8.52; 9.41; 8.83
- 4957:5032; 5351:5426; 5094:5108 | 0.13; 8.62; 9.69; 8.91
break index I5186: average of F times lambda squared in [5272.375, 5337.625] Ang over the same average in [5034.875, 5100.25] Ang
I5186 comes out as 1.29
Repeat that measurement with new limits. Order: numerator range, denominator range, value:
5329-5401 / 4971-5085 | 1.30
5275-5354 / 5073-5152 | 1.34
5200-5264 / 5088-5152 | 1.19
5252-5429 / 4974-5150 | 1.30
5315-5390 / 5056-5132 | 1.34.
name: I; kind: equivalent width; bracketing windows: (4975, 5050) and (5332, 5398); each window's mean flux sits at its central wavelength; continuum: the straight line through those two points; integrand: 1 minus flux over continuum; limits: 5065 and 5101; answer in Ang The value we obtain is 2.7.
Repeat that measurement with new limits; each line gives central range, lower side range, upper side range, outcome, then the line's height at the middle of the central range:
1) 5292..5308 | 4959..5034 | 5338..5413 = -0.4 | 9.41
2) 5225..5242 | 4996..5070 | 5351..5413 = 0.2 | 9.08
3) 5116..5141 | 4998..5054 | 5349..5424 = 2.8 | 8.71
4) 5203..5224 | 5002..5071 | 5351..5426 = 2.1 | 9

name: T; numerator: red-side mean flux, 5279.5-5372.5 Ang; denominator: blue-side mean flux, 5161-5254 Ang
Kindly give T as 1.25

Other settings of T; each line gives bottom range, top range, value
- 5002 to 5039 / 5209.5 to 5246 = 1.07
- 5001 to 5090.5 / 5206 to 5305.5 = 1.10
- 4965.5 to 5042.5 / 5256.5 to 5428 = 1.11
